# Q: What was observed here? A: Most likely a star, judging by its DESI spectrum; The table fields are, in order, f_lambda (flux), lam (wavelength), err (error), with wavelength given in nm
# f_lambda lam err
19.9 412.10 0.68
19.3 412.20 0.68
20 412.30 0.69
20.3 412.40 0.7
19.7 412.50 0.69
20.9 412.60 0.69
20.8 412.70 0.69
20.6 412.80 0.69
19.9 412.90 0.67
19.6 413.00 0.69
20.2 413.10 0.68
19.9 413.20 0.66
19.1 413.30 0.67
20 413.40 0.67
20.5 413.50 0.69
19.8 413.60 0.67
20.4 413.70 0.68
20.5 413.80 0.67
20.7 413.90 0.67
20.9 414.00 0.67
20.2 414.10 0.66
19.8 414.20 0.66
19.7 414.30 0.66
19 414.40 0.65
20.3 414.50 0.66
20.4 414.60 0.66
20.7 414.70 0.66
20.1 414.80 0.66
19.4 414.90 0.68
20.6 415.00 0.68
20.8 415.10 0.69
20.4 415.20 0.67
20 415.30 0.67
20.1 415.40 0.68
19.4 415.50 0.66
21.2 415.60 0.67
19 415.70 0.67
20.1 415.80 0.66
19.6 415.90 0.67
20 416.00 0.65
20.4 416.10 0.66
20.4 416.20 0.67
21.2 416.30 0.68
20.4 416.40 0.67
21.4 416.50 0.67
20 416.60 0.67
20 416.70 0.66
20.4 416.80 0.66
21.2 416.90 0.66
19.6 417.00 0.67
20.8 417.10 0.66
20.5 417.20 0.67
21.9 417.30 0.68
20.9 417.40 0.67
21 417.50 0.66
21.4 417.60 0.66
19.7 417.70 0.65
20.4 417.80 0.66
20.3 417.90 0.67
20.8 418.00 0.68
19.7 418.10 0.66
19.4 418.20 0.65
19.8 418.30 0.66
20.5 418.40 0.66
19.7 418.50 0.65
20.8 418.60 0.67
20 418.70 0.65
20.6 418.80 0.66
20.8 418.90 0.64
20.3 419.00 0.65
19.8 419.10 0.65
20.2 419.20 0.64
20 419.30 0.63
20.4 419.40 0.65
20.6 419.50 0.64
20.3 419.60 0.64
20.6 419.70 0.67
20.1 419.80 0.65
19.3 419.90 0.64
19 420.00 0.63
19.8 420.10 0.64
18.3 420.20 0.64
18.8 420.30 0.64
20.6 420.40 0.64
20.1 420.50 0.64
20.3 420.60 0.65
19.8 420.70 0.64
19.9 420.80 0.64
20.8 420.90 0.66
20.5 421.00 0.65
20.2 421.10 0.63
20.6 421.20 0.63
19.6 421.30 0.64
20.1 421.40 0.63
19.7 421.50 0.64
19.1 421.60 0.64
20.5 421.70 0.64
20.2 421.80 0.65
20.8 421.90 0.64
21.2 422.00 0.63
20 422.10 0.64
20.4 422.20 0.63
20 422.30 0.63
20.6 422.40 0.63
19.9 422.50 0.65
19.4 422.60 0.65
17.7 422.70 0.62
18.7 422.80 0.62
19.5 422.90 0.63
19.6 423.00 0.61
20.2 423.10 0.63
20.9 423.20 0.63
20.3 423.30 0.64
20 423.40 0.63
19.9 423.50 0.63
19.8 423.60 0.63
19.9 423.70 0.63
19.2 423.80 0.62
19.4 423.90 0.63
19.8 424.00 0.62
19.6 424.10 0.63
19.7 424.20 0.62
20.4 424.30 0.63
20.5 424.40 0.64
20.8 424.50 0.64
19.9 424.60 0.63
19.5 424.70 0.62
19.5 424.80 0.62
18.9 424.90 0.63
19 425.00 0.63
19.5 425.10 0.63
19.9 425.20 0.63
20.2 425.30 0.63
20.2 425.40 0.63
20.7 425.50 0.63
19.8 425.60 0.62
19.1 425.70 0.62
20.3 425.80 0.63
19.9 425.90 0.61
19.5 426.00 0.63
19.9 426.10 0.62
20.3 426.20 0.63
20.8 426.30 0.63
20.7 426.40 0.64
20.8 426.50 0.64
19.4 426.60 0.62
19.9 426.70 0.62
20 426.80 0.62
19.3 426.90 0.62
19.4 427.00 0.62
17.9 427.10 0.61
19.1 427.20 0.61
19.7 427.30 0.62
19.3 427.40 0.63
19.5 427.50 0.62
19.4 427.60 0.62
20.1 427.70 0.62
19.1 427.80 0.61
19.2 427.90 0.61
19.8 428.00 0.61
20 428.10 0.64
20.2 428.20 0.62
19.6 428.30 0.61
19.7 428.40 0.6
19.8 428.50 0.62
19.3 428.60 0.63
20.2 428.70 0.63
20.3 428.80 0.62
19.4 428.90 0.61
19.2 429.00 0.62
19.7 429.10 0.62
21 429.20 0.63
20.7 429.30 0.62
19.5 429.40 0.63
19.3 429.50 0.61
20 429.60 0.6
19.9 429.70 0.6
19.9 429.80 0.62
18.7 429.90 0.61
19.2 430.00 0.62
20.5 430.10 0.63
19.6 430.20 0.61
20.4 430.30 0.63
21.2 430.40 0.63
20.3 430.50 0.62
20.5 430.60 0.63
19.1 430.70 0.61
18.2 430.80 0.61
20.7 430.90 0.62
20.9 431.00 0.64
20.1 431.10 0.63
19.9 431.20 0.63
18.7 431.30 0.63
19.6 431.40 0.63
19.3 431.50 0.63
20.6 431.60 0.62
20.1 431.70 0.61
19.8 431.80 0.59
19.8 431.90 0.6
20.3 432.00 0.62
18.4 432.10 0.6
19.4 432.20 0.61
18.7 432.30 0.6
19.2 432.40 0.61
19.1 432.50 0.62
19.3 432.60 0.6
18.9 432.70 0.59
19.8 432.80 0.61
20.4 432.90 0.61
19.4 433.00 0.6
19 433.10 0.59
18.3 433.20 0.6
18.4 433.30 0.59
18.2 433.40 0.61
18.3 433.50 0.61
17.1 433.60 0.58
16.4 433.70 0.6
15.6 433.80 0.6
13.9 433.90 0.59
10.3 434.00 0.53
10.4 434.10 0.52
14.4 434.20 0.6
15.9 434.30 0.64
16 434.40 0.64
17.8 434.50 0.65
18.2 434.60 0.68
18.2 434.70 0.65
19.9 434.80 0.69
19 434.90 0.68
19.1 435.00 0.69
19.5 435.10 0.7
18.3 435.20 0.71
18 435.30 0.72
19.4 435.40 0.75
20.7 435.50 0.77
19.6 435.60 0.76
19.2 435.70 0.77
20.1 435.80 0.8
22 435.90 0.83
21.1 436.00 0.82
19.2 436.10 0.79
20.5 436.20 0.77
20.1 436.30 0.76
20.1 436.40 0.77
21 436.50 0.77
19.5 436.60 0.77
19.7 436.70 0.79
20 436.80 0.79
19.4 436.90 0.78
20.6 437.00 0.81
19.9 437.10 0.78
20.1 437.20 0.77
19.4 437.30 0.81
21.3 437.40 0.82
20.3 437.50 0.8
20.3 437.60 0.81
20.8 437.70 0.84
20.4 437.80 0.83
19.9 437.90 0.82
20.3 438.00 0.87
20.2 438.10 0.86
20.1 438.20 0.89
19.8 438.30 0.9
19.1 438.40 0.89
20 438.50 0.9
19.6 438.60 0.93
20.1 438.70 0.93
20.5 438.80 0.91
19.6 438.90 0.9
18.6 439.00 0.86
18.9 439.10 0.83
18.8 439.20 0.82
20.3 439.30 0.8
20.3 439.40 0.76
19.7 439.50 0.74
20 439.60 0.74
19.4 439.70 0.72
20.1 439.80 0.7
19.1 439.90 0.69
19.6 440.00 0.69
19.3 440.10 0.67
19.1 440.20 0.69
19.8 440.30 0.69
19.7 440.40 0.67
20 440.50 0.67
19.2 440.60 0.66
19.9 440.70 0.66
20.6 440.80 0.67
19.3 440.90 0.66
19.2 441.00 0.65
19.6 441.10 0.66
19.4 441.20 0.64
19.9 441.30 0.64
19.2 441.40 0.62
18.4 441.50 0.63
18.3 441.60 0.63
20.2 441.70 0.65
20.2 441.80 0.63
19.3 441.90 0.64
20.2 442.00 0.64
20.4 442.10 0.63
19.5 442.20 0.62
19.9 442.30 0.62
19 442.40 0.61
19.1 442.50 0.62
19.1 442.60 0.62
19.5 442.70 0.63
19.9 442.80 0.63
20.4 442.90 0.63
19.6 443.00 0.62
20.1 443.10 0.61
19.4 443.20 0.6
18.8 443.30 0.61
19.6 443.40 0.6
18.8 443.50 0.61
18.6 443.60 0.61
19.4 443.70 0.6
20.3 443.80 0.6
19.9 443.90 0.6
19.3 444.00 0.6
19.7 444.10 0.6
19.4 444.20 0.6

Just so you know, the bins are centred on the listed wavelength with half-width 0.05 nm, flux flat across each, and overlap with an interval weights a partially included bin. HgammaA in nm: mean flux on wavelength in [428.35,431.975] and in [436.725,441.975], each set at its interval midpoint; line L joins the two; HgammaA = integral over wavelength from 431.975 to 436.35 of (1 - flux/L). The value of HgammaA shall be 0.34 nm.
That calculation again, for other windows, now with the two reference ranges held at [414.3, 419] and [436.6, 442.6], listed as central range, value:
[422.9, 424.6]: 0.01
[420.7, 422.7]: 0.01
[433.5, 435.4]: 0.31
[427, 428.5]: 0.04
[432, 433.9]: 0.14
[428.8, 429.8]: 0.01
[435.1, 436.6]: -0.01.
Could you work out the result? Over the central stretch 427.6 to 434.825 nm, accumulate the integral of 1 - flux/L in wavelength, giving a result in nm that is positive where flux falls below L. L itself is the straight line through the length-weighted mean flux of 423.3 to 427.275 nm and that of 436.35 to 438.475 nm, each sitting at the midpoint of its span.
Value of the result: 0.37 nm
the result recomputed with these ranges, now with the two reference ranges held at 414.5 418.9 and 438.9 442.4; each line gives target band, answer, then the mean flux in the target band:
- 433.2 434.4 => 0.26 nm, 15.5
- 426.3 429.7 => 0.04 nm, 19.7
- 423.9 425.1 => 0.02 nm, 19.8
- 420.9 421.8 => 0.00 nm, 20.1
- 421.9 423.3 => 0.02 nm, 19.9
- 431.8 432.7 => 0.03 nm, 19.3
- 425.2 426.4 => 0.00 nm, 20.1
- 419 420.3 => 0.03 nm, 19.8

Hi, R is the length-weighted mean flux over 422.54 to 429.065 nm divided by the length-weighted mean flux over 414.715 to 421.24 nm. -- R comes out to 1.0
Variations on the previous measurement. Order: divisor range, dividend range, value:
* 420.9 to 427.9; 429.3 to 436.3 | 0.95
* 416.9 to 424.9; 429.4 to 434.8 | 0.93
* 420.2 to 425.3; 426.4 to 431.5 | 0.99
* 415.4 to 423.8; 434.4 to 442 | 0.98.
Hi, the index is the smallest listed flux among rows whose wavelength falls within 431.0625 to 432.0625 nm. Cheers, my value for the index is 18.7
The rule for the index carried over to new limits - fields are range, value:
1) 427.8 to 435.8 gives 10.3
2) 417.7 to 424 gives 17.7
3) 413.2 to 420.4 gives 18.3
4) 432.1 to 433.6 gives 17.1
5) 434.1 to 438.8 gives 10.4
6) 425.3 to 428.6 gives 17.9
